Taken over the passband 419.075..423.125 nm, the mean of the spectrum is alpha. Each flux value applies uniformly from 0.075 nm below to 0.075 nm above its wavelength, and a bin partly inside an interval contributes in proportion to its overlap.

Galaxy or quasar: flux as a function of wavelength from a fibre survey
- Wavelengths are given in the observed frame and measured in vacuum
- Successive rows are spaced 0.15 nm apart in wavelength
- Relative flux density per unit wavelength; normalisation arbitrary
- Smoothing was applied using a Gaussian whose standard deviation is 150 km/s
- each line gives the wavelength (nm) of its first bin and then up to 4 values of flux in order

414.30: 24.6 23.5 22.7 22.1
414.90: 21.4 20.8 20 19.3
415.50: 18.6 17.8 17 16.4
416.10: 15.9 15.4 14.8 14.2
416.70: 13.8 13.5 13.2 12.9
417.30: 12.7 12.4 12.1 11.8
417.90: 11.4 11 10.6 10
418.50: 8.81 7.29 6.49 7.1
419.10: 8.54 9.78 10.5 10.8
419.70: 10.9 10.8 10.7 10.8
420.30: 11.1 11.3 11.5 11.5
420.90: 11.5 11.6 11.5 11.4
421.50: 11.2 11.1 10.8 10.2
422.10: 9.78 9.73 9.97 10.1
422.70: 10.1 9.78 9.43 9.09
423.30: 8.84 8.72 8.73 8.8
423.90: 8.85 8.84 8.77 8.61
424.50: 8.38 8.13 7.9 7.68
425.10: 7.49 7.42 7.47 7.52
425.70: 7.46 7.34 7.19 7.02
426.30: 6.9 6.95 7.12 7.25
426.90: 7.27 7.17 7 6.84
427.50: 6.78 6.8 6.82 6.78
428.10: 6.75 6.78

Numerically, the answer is 10.6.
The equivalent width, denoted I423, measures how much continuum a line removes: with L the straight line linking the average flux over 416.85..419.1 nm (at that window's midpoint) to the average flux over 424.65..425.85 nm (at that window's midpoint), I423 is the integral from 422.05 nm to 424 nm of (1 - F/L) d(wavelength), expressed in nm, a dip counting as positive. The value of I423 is -0.20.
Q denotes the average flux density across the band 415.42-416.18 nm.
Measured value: 17.1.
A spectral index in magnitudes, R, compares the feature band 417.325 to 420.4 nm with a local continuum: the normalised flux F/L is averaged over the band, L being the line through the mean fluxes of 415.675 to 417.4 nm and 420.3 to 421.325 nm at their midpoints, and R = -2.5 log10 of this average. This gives 0.252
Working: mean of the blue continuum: 14.6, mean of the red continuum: 11.5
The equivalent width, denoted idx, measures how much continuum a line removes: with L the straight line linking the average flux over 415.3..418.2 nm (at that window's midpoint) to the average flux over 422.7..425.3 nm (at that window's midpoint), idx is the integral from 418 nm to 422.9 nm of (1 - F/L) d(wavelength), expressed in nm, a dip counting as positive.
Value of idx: 0.43 nm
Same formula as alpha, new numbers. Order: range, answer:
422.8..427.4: 7.93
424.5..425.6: 7.71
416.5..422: 11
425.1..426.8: 7.25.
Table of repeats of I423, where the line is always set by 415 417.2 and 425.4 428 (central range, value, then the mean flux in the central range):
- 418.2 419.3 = 0.437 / 8.41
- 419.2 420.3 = 0.202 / 10.7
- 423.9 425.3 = 0.113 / 8.19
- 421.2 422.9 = 0.102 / 10.4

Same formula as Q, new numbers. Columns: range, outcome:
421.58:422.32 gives 10.3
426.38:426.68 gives 7.04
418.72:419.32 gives 7.96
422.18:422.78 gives 9.98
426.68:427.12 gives 7.23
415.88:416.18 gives 16.1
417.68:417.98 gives 11.6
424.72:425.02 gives 7.8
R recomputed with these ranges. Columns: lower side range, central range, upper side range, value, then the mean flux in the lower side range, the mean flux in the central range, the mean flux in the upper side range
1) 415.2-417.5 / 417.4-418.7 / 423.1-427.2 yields 0.30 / 15.4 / 10.6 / 7.86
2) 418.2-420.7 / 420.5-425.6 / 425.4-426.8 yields -0.13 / 9.82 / 9.5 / 7.21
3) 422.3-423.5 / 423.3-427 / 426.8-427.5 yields 0.05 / 9.52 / 7.84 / 7.05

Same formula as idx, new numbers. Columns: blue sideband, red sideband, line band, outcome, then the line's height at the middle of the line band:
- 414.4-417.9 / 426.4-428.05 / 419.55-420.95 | 0.20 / 12.9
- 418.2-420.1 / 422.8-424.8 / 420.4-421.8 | -0.34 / 9.14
